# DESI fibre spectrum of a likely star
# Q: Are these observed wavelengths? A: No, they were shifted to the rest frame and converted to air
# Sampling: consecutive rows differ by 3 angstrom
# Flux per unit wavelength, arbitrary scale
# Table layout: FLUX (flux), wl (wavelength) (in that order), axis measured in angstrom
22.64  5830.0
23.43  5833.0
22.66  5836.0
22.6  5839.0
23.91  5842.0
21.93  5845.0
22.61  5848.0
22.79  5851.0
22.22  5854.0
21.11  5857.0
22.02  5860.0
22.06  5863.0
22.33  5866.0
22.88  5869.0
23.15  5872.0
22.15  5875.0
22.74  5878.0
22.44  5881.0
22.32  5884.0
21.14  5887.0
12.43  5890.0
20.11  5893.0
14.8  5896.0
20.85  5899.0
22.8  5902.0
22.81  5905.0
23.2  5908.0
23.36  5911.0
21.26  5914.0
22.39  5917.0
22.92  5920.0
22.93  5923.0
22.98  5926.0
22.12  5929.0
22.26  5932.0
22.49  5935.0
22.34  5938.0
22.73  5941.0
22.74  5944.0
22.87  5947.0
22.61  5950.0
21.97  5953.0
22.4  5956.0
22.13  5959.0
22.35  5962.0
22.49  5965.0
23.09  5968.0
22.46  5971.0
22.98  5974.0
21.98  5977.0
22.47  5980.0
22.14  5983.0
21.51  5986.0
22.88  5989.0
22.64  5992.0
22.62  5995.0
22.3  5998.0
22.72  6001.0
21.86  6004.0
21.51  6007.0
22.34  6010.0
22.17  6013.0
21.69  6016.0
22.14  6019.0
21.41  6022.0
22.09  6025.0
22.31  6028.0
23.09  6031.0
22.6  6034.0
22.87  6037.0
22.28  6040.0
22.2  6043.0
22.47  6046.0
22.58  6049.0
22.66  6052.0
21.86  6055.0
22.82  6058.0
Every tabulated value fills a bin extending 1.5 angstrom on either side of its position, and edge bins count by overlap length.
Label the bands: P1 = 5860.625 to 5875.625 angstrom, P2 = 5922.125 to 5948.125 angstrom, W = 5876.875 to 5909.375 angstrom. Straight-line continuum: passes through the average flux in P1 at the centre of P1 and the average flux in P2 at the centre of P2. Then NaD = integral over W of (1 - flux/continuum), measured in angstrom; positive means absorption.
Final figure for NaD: 2.97 angstrom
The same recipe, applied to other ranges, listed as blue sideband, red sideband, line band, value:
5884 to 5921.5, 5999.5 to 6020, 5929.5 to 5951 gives -1.37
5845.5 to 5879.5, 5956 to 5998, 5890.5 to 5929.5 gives 1.58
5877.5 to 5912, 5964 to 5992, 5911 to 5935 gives -1.36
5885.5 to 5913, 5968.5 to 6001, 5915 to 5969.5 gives -3.13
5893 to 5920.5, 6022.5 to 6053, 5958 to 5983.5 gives -0.59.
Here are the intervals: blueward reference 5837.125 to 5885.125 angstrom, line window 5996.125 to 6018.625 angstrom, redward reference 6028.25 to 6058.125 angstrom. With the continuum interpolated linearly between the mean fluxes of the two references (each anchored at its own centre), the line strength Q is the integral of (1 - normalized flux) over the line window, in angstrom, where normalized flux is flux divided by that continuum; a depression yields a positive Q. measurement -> 0.41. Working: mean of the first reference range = 22.5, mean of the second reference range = 22.5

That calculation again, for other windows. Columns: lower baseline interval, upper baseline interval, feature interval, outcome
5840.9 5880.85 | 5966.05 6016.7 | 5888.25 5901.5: 2.87 angstrom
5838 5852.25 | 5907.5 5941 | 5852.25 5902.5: 3.72 angstrom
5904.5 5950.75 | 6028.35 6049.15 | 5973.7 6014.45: 0.57 angstrom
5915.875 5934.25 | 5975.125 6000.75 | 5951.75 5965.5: 0.13 angstrom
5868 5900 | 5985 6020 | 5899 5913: -1.35 angstrom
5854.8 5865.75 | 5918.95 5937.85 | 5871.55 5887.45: -0.22 angstrom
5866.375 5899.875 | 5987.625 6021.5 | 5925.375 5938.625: -0.75 angstrom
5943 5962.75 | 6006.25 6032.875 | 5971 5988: 0.04 angstrom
